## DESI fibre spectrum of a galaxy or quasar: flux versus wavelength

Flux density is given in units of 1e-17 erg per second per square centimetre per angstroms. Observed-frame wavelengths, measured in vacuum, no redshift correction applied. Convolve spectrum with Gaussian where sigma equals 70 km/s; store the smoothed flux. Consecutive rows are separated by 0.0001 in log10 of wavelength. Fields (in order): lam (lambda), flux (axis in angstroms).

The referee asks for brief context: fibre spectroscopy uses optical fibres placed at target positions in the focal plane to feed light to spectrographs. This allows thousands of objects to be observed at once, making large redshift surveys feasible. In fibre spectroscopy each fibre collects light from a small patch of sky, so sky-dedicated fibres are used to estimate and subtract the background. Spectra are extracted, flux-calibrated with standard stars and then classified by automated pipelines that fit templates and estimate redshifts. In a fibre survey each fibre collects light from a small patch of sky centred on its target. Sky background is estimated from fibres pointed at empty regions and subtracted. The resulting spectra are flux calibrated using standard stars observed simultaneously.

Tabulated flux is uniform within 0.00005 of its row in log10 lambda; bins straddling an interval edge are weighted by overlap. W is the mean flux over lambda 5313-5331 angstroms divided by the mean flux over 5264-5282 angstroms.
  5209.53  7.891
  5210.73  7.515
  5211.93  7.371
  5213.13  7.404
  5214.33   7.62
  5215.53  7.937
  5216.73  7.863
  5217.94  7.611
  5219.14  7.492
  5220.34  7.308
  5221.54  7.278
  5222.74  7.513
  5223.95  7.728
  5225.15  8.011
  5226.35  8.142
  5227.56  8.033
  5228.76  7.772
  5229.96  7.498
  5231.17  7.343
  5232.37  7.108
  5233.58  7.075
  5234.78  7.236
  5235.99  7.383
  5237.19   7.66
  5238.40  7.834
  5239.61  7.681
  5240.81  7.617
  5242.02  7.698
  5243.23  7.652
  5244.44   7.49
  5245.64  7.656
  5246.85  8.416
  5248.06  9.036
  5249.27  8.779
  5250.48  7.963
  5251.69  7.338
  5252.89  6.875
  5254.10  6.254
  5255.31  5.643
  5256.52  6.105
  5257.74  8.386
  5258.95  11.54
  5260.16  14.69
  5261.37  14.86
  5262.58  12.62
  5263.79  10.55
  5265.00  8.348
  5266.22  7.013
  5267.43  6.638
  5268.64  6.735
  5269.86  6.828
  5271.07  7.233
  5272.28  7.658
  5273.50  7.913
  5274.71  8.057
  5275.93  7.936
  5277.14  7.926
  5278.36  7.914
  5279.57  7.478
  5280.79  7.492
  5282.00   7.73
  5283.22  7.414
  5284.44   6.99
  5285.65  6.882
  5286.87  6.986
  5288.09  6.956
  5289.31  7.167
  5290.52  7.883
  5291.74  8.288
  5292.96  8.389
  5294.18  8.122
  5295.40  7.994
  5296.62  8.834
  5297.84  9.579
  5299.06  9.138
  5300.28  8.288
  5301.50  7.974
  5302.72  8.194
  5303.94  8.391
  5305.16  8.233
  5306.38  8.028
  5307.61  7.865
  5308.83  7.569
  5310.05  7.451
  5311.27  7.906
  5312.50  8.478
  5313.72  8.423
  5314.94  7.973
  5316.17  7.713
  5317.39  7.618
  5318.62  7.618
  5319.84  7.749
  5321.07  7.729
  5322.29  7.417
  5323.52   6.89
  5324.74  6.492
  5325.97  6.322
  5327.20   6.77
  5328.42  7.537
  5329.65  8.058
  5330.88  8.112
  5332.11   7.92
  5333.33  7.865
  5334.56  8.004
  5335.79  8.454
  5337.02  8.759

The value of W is 1.0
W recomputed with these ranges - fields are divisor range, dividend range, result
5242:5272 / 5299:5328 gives 0.91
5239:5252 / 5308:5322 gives 0.99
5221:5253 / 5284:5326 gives 1.02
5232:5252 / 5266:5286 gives 0.96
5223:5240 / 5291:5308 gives 1.10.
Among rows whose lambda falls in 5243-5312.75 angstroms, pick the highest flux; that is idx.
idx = 14.86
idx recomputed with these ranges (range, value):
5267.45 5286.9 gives 8.057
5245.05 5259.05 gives 11.54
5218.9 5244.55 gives 8.142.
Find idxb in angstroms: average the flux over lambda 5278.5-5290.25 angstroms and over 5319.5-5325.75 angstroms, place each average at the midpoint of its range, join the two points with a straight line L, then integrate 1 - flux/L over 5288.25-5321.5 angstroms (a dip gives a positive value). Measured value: -3.9 angstroms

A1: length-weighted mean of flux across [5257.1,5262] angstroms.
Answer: 12.3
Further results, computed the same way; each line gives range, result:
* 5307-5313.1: 7.85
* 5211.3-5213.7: 7.39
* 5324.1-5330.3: 7.04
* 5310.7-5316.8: 8.1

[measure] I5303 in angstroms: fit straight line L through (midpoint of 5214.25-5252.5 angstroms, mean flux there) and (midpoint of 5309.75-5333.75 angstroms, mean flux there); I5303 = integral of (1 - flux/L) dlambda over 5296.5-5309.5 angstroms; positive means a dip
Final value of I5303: -1.24 angstroms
